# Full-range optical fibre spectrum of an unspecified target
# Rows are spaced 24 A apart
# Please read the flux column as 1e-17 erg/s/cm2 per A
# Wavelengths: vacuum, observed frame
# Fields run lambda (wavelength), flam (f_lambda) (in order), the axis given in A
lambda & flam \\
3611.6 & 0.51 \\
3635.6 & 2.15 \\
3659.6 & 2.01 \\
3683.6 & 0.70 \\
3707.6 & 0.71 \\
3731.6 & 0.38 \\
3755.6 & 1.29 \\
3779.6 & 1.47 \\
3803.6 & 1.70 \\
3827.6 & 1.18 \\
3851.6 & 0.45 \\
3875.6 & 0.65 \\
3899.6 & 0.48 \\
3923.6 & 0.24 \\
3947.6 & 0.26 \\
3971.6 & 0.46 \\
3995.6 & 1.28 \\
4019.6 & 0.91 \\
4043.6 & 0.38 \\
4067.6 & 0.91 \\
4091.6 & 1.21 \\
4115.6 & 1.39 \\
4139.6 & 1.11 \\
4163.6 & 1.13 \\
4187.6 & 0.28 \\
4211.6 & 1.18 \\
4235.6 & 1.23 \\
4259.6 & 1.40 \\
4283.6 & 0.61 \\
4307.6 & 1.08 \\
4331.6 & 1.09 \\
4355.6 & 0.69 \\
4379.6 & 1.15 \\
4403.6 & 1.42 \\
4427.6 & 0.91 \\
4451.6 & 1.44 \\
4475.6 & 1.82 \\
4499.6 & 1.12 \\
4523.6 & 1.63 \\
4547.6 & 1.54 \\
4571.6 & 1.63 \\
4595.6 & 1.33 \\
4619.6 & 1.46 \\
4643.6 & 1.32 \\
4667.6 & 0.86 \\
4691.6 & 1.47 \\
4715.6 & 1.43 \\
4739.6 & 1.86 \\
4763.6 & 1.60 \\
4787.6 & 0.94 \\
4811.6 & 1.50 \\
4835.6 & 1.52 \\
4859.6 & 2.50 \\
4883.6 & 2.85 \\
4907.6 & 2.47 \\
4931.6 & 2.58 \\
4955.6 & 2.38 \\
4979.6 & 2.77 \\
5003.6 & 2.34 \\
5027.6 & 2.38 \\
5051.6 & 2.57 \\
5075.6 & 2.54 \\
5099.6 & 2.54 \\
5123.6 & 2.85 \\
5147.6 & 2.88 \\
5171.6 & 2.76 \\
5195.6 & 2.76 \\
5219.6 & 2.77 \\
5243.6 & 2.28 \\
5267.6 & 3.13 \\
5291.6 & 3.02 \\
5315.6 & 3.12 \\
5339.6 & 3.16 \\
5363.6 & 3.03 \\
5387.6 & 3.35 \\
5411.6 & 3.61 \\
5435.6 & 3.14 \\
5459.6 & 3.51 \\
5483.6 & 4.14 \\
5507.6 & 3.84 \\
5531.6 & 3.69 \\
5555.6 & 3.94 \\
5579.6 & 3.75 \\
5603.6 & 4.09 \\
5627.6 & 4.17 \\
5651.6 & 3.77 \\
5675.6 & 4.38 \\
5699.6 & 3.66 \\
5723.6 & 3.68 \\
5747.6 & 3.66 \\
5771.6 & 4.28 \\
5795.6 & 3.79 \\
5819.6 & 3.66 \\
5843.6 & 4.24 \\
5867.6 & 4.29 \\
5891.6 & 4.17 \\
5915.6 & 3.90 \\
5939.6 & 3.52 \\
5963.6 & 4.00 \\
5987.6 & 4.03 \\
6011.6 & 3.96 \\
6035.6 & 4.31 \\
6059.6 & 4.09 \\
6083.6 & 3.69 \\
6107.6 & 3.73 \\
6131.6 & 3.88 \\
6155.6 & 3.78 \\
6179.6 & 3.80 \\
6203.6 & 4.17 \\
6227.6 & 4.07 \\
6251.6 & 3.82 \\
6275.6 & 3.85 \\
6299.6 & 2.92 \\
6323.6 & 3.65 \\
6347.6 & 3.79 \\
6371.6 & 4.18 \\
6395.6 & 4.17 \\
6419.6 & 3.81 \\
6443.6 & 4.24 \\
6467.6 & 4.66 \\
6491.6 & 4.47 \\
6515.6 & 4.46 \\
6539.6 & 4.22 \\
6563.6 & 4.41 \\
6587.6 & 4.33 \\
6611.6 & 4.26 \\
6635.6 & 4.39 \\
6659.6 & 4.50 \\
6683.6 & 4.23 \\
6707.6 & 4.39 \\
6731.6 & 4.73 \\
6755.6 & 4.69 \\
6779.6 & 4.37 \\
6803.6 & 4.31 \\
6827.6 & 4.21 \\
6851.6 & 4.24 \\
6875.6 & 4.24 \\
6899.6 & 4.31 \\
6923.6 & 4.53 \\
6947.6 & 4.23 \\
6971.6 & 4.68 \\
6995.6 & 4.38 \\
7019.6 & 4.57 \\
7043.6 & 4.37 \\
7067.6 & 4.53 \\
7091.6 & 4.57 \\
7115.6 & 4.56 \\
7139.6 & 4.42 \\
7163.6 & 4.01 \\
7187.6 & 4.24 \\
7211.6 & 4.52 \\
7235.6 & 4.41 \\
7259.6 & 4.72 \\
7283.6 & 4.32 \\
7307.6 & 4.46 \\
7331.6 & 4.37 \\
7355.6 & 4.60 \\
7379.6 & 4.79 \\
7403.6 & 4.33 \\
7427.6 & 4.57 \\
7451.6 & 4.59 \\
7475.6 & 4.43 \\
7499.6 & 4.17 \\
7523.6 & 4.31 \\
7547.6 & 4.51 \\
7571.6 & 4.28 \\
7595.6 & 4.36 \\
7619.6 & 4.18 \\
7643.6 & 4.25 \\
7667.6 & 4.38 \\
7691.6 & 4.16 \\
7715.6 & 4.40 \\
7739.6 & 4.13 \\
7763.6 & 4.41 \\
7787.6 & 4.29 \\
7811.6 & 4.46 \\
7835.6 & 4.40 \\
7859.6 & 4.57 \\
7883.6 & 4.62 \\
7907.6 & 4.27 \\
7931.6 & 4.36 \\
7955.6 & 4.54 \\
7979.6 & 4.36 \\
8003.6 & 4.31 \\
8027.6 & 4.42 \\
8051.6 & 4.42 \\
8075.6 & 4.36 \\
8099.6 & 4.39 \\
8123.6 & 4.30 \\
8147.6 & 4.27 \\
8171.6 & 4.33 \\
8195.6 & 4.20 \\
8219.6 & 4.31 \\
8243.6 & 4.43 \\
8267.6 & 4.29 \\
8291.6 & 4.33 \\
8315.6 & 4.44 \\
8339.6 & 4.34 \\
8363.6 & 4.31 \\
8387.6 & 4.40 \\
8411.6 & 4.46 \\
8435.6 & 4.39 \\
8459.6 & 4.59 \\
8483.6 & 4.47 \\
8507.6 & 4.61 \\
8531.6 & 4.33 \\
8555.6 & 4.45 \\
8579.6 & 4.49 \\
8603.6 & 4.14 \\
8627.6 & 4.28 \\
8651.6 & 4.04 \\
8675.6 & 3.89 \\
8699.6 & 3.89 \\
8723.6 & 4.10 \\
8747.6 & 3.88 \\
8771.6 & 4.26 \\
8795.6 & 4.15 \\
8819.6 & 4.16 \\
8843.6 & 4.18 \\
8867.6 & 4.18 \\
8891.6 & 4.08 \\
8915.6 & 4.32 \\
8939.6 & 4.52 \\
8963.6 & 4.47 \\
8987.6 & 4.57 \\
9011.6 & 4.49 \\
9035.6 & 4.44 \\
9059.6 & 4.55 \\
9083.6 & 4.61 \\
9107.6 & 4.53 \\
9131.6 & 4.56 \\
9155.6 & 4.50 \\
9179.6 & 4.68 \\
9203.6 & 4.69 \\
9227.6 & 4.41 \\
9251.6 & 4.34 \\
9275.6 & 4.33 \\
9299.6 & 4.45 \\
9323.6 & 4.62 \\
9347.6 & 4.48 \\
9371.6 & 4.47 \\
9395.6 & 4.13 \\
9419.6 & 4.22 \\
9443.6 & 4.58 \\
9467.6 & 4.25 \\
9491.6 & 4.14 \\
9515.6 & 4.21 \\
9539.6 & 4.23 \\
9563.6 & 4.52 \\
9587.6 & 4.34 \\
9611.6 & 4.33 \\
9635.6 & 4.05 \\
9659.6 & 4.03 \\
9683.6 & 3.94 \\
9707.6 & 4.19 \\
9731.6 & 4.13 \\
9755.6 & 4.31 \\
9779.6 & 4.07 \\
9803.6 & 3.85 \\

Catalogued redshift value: 0.22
